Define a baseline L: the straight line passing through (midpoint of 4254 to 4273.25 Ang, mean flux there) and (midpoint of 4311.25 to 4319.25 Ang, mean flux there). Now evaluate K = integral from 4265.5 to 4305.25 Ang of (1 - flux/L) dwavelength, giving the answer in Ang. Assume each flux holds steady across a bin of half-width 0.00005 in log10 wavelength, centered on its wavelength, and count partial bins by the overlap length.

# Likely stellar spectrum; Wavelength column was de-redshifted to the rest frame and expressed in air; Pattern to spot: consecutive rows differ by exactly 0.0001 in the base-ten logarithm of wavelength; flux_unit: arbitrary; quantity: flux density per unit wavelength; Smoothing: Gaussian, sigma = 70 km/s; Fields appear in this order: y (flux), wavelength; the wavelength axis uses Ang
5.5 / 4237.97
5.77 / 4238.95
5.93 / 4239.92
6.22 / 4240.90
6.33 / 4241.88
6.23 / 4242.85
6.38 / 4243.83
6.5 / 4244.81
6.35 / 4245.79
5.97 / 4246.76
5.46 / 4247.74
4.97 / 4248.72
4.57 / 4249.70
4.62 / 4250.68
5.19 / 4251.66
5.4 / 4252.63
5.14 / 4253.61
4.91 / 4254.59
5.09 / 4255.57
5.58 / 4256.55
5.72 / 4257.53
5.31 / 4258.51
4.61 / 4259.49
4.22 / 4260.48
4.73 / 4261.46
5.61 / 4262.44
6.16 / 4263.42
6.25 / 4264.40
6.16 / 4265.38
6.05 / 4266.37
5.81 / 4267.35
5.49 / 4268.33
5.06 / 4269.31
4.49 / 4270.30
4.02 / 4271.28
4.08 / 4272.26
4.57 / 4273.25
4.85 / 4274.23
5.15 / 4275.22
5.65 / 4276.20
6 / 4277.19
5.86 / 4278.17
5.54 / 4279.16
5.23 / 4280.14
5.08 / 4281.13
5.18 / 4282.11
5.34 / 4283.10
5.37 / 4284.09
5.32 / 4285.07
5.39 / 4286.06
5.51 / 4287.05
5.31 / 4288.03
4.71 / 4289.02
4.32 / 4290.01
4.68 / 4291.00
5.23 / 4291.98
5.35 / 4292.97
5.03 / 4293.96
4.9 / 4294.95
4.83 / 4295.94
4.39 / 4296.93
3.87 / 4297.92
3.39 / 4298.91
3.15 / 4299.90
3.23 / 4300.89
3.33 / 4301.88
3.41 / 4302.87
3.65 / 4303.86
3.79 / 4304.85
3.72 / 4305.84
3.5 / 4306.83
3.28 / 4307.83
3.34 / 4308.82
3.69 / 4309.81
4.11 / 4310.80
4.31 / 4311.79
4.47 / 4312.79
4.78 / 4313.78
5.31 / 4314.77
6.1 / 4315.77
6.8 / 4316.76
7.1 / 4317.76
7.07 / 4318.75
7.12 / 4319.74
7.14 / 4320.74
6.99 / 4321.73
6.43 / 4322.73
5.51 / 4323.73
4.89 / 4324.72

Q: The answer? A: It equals 4.5 Ang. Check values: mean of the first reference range 5.21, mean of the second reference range 5.74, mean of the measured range 4.8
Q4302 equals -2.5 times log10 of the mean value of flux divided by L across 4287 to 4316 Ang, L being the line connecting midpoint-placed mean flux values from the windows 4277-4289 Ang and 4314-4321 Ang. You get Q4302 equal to 0.37 mag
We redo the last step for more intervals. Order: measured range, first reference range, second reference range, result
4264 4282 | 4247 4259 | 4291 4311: -0.134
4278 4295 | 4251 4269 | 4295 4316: -0.136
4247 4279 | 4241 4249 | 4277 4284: 0.102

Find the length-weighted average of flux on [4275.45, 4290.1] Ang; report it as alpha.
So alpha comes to 5.35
